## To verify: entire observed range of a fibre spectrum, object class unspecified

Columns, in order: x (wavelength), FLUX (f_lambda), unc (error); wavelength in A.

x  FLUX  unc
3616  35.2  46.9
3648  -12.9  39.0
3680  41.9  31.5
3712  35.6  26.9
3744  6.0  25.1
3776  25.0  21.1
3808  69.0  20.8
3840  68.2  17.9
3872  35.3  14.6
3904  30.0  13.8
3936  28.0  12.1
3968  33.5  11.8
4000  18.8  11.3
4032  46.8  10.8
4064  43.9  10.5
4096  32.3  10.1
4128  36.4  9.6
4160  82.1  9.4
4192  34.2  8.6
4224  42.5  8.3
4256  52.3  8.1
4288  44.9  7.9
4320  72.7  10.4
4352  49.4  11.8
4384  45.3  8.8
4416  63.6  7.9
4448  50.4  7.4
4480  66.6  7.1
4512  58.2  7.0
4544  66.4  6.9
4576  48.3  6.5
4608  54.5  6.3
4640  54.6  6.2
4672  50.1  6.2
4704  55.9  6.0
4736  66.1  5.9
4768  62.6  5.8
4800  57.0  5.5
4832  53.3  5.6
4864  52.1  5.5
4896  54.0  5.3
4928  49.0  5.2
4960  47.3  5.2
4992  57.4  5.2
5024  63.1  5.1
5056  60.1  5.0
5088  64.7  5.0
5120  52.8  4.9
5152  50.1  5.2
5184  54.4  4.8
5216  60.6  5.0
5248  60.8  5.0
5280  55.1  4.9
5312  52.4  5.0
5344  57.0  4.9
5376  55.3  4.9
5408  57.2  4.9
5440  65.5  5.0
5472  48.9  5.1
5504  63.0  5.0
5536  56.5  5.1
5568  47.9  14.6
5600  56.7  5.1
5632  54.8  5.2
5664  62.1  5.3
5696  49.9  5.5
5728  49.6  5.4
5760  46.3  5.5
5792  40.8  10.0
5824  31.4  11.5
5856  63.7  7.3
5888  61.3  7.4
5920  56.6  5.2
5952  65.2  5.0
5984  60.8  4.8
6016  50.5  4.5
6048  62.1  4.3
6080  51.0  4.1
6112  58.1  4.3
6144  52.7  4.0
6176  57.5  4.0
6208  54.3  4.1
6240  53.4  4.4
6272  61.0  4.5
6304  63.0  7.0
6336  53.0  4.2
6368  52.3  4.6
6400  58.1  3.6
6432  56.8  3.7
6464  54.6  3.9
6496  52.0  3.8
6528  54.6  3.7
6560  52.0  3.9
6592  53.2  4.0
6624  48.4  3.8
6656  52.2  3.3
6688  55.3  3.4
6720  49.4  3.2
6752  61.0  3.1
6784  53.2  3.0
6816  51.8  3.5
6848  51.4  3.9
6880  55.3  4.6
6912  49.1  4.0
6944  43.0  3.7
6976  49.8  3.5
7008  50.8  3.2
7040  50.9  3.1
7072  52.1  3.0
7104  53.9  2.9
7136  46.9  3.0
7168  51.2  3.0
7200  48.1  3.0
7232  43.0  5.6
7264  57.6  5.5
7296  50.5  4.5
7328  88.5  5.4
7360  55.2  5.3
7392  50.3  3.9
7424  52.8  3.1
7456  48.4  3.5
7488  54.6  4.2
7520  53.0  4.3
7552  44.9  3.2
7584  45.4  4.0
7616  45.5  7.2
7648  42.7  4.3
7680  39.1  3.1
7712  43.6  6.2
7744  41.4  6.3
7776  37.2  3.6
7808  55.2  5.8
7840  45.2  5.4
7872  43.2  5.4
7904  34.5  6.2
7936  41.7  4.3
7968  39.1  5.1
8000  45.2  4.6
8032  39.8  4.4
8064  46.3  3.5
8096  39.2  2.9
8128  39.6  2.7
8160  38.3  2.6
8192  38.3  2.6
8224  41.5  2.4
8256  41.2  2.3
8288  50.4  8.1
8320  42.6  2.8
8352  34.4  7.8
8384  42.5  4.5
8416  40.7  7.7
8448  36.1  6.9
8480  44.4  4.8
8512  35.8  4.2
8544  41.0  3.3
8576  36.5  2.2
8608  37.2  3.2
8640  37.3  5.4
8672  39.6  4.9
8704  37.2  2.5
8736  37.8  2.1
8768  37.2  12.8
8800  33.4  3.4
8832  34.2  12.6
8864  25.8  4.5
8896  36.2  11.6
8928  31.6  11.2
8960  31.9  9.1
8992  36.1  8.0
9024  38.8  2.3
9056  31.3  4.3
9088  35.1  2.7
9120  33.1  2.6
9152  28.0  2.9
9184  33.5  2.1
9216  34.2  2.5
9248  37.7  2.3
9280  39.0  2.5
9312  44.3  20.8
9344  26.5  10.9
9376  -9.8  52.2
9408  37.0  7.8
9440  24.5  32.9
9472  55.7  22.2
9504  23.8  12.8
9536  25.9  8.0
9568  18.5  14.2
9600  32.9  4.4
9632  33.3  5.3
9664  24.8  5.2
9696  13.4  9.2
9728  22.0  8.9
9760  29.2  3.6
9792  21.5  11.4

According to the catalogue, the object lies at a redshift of 0.12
